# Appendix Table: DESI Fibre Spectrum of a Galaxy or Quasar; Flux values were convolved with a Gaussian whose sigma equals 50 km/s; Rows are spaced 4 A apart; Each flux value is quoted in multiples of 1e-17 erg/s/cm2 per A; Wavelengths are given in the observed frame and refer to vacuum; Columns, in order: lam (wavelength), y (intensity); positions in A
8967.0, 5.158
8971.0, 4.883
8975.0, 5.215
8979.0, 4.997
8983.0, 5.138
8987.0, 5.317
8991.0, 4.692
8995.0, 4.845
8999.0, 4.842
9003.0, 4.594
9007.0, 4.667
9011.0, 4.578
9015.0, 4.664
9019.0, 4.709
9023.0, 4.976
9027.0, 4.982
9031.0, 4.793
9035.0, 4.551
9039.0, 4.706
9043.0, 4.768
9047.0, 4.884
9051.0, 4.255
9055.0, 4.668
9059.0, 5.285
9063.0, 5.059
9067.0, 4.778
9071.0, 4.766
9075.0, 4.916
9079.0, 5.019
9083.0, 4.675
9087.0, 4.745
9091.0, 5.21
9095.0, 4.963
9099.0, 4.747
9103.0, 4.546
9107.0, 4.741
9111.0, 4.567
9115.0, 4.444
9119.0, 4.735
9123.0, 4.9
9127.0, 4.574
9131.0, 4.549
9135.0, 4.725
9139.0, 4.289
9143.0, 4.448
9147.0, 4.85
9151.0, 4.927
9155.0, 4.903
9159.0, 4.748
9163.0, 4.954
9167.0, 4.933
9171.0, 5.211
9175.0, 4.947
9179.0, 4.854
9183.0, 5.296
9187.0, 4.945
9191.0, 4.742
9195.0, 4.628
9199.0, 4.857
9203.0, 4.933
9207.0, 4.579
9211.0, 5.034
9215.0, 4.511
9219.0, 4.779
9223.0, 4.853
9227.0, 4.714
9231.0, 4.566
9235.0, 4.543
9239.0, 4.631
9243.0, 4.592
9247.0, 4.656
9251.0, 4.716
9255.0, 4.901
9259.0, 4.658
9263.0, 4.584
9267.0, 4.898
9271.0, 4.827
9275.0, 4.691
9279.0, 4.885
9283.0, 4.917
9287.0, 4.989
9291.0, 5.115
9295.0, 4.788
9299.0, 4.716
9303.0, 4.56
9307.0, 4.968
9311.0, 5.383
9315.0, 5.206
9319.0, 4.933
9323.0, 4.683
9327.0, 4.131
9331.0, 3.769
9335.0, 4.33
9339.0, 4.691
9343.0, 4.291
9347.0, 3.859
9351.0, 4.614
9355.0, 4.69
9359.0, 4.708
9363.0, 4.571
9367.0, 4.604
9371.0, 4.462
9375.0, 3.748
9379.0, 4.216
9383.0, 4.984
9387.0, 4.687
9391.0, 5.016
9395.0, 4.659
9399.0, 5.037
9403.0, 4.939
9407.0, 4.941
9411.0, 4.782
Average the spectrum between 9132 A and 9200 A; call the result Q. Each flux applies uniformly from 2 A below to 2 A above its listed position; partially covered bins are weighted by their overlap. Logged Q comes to 4.83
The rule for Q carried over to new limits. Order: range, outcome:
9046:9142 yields 4.75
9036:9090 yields 4.81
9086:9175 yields 4.76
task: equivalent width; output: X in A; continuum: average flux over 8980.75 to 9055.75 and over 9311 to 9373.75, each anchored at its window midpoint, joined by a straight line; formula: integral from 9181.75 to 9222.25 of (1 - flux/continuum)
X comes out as -1.7 A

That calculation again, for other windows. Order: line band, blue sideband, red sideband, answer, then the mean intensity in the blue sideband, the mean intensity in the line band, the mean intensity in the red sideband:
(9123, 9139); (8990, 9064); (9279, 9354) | 0.40 A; 4.76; 4.61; 4.67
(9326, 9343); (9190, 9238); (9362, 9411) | 1.59 A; 4.73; 4.24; 4.66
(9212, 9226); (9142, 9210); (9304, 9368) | 0.18 A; 4.88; 4.74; 4.59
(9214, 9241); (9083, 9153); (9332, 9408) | -0.11 A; 4.7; 4.66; 4.57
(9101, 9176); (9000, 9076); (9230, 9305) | 0.42 A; 4.77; 4.73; 4.75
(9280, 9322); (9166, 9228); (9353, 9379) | -3.13 A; 4.86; 4.95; 4.44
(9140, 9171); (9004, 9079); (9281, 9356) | -0.64 A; 4.78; 4.83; 4.66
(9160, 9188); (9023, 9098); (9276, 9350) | -1.45 A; 4.84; 5.01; 4.68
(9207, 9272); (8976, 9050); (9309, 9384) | -1.42 A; 4.81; 4.71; 4.51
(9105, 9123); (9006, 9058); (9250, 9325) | 0.43 A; 4.72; 4.65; 4.87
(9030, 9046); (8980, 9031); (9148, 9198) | 0.47 A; 4.84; 4.71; 4.92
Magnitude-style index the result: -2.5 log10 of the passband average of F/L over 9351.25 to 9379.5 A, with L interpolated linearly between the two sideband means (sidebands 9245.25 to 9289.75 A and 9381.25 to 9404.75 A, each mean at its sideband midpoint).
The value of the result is 0.097 mag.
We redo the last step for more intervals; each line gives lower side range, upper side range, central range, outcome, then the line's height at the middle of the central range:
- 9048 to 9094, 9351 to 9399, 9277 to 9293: -0.068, 4.67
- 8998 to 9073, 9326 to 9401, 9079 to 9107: -0.025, 4.71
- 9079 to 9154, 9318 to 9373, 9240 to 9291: -0.058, 4.54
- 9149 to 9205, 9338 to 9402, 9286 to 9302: -0.040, 4.7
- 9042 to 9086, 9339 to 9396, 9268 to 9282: -0.048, 4.61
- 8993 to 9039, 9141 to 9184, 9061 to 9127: 0.008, 4.83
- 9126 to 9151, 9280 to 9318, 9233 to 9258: 0.038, 4.84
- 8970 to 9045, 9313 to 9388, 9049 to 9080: -0.014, 4.78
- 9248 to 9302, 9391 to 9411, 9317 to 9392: 0.093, 4.87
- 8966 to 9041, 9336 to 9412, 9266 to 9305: -0.040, 4.66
